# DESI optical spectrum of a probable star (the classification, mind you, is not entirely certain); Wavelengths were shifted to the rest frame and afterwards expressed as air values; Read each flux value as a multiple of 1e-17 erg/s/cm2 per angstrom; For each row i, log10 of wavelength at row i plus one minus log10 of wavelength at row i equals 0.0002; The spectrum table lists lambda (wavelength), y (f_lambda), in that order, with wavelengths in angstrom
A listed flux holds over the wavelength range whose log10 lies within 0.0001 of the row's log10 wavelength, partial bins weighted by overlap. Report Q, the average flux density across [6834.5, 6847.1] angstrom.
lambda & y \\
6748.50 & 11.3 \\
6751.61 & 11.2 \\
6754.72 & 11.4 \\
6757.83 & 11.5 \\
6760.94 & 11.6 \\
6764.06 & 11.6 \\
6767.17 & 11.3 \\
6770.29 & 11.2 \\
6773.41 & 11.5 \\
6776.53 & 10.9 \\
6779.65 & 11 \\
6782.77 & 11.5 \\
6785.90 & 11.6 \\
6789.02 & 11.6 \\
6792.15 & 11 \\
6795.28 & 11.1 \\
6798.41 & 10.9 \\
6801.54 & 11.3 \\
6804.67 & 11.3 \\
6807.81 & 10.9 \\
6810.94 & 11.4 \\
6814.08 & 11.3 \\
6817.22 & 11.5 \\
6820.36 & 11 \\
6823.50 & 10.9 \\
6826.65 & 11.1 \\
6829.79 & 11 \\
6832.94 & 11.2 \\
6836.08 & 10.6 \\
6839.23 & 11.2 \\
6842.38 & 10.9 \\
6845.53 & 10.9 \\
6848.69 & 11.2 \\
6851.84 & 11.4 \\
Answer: 10.9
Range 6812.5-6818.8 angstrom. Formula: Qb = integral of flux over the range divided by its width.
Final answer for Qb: 11.4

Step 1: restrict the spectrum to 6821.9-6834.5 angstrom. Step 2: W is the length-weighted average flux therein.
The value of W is 11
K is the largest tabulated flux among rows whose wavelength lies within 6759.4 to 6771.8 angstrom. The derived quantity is 11.6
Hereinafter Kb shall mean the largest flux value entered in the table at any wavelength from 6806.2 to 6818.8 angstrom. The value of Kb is 11.5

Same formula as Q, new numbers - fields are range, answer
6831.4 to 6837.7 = 10.9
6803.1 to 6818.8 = 11.3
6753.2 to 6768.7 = 11.5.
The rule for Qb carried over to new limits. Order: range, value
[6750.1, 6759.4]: 11.4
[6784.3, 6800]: 11.2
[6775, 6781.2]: 11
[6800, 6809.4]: 11.2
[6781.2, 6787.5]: 11.6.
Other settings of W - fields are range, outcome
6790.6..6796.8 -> 11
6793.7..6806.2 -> 11.2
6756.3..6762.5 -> 11.5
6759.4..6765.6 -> 11.6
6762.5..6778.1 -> 11.3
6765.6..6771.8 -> 11.3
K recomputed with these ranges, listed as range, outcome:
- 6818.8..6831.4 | 11.1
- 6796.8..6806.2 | 11.3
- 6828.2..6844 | 11.2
